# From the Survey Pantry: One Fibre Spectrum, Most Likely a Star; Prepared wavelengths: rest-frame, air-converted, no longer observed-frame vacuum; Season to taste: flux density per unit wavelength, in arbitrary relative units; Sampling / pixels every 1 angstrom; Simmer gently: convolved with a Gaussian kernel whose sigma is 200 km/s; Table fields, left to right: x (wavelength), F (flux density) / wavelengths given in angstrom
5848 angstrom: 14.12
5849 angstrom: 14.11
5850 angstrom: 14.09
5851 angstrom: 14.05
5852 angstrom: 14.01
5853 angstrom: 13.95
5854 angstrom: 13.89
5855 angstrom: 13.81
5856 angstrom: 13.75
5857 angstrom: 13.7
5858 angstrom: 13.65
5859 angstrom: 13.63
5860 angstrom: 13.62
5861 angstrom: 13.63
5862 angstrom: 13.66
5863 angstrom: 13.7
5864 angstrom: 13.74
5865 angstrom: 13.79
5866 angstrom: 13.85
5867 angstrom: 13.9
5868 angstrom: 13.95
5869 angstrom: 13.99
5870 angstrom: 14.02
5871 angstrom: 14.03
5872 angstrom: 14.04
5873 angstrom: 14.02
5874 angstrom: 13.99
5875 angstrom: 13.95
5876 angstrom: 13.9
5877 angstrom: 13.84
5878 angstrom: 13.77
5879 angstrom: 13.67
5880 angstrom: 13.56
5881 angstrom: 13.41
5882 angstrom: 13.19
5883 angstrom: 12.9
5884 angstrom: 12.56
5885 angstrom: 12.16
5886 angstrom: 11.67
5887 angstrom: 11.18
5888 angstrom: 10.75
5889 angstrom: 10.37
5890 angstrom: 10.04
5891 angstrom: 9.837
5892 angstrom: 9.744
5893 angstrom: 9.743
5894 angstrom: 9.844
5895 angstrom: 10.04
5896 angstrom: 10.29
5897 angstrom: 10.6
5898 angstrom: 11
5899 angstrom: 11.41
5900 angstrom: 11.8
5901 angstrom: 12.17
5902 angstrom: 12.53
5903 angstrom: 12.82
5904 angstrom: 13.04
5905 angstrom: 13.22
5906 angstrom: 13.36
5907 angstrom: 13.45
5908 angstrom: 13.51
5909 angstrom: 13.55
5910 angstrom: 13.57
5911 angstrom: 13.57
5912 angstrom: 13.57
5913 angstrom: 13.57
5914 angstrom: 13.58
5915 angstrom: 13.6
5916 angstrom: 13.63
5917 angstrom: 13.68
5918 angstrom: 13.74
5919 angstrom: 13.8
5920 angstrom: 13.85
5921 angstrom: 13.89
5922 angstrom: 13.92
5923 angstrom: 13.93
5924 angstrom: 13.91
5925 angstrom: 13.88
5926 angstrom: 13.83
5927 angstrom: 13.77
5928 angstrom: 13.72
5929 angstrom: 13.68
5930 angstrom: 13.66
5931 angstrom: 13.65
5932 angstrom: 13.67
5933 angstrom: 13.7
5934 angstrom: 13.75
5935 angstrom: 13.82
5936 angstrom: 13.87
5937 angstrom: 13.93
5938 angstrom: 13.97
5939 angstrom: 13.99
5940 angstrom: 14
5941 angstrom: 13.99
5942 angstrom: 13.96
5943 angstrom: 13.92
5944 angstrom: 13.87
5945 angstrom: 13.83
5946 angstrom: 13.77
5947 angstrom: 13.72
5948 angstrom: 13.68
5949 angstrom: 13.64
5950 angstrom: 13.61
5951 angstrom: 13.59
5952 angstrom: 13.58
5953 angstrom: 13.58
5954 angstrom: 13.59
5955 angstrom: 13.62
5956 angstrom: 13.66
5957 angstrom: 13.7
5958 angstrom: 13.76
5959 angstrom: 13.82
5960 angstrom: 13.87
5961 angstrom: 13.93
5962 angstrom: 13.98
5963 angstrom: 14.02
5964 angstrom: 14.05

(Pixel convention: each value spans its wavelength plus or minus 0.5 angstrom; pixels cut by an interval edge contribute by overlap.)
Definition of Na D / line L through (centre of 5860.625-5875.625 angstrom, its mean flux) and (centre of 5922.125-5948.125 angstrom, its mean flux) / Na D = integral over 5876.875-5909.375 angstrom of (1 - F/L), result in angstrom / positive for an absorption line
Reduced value 4.5 angstrom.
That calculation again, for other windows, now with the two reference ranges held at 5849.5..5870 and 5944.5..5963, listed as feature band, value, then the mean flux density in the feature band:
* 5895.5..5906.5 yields 1.4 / 12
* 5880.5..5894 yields 2.4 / 11.3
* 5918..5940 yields -0.1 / 13.8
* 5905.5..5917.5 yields 0.2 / 13.6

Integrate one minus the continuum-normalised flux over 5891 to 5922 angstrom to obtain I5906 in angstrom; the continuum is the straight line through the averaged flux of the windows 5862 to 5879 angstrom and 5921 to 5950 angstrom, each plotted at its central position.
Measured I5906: 3.0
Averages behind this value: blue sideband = 13.9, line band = 12.5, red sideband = 13.8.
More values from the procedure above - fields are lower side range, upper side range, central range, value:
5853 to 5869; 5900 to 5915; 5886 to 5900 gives 3.0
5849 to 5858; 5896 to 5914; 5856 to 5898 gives 2.2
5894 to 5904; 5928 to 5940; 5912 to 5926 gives -1.1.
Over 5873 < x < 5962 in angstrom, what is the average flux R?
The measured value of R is 13.1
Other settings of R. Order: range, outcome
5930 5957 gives 13.8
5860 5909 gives 12.6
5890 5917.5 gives 12.2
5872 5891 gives 12.7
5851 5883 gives 13.8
